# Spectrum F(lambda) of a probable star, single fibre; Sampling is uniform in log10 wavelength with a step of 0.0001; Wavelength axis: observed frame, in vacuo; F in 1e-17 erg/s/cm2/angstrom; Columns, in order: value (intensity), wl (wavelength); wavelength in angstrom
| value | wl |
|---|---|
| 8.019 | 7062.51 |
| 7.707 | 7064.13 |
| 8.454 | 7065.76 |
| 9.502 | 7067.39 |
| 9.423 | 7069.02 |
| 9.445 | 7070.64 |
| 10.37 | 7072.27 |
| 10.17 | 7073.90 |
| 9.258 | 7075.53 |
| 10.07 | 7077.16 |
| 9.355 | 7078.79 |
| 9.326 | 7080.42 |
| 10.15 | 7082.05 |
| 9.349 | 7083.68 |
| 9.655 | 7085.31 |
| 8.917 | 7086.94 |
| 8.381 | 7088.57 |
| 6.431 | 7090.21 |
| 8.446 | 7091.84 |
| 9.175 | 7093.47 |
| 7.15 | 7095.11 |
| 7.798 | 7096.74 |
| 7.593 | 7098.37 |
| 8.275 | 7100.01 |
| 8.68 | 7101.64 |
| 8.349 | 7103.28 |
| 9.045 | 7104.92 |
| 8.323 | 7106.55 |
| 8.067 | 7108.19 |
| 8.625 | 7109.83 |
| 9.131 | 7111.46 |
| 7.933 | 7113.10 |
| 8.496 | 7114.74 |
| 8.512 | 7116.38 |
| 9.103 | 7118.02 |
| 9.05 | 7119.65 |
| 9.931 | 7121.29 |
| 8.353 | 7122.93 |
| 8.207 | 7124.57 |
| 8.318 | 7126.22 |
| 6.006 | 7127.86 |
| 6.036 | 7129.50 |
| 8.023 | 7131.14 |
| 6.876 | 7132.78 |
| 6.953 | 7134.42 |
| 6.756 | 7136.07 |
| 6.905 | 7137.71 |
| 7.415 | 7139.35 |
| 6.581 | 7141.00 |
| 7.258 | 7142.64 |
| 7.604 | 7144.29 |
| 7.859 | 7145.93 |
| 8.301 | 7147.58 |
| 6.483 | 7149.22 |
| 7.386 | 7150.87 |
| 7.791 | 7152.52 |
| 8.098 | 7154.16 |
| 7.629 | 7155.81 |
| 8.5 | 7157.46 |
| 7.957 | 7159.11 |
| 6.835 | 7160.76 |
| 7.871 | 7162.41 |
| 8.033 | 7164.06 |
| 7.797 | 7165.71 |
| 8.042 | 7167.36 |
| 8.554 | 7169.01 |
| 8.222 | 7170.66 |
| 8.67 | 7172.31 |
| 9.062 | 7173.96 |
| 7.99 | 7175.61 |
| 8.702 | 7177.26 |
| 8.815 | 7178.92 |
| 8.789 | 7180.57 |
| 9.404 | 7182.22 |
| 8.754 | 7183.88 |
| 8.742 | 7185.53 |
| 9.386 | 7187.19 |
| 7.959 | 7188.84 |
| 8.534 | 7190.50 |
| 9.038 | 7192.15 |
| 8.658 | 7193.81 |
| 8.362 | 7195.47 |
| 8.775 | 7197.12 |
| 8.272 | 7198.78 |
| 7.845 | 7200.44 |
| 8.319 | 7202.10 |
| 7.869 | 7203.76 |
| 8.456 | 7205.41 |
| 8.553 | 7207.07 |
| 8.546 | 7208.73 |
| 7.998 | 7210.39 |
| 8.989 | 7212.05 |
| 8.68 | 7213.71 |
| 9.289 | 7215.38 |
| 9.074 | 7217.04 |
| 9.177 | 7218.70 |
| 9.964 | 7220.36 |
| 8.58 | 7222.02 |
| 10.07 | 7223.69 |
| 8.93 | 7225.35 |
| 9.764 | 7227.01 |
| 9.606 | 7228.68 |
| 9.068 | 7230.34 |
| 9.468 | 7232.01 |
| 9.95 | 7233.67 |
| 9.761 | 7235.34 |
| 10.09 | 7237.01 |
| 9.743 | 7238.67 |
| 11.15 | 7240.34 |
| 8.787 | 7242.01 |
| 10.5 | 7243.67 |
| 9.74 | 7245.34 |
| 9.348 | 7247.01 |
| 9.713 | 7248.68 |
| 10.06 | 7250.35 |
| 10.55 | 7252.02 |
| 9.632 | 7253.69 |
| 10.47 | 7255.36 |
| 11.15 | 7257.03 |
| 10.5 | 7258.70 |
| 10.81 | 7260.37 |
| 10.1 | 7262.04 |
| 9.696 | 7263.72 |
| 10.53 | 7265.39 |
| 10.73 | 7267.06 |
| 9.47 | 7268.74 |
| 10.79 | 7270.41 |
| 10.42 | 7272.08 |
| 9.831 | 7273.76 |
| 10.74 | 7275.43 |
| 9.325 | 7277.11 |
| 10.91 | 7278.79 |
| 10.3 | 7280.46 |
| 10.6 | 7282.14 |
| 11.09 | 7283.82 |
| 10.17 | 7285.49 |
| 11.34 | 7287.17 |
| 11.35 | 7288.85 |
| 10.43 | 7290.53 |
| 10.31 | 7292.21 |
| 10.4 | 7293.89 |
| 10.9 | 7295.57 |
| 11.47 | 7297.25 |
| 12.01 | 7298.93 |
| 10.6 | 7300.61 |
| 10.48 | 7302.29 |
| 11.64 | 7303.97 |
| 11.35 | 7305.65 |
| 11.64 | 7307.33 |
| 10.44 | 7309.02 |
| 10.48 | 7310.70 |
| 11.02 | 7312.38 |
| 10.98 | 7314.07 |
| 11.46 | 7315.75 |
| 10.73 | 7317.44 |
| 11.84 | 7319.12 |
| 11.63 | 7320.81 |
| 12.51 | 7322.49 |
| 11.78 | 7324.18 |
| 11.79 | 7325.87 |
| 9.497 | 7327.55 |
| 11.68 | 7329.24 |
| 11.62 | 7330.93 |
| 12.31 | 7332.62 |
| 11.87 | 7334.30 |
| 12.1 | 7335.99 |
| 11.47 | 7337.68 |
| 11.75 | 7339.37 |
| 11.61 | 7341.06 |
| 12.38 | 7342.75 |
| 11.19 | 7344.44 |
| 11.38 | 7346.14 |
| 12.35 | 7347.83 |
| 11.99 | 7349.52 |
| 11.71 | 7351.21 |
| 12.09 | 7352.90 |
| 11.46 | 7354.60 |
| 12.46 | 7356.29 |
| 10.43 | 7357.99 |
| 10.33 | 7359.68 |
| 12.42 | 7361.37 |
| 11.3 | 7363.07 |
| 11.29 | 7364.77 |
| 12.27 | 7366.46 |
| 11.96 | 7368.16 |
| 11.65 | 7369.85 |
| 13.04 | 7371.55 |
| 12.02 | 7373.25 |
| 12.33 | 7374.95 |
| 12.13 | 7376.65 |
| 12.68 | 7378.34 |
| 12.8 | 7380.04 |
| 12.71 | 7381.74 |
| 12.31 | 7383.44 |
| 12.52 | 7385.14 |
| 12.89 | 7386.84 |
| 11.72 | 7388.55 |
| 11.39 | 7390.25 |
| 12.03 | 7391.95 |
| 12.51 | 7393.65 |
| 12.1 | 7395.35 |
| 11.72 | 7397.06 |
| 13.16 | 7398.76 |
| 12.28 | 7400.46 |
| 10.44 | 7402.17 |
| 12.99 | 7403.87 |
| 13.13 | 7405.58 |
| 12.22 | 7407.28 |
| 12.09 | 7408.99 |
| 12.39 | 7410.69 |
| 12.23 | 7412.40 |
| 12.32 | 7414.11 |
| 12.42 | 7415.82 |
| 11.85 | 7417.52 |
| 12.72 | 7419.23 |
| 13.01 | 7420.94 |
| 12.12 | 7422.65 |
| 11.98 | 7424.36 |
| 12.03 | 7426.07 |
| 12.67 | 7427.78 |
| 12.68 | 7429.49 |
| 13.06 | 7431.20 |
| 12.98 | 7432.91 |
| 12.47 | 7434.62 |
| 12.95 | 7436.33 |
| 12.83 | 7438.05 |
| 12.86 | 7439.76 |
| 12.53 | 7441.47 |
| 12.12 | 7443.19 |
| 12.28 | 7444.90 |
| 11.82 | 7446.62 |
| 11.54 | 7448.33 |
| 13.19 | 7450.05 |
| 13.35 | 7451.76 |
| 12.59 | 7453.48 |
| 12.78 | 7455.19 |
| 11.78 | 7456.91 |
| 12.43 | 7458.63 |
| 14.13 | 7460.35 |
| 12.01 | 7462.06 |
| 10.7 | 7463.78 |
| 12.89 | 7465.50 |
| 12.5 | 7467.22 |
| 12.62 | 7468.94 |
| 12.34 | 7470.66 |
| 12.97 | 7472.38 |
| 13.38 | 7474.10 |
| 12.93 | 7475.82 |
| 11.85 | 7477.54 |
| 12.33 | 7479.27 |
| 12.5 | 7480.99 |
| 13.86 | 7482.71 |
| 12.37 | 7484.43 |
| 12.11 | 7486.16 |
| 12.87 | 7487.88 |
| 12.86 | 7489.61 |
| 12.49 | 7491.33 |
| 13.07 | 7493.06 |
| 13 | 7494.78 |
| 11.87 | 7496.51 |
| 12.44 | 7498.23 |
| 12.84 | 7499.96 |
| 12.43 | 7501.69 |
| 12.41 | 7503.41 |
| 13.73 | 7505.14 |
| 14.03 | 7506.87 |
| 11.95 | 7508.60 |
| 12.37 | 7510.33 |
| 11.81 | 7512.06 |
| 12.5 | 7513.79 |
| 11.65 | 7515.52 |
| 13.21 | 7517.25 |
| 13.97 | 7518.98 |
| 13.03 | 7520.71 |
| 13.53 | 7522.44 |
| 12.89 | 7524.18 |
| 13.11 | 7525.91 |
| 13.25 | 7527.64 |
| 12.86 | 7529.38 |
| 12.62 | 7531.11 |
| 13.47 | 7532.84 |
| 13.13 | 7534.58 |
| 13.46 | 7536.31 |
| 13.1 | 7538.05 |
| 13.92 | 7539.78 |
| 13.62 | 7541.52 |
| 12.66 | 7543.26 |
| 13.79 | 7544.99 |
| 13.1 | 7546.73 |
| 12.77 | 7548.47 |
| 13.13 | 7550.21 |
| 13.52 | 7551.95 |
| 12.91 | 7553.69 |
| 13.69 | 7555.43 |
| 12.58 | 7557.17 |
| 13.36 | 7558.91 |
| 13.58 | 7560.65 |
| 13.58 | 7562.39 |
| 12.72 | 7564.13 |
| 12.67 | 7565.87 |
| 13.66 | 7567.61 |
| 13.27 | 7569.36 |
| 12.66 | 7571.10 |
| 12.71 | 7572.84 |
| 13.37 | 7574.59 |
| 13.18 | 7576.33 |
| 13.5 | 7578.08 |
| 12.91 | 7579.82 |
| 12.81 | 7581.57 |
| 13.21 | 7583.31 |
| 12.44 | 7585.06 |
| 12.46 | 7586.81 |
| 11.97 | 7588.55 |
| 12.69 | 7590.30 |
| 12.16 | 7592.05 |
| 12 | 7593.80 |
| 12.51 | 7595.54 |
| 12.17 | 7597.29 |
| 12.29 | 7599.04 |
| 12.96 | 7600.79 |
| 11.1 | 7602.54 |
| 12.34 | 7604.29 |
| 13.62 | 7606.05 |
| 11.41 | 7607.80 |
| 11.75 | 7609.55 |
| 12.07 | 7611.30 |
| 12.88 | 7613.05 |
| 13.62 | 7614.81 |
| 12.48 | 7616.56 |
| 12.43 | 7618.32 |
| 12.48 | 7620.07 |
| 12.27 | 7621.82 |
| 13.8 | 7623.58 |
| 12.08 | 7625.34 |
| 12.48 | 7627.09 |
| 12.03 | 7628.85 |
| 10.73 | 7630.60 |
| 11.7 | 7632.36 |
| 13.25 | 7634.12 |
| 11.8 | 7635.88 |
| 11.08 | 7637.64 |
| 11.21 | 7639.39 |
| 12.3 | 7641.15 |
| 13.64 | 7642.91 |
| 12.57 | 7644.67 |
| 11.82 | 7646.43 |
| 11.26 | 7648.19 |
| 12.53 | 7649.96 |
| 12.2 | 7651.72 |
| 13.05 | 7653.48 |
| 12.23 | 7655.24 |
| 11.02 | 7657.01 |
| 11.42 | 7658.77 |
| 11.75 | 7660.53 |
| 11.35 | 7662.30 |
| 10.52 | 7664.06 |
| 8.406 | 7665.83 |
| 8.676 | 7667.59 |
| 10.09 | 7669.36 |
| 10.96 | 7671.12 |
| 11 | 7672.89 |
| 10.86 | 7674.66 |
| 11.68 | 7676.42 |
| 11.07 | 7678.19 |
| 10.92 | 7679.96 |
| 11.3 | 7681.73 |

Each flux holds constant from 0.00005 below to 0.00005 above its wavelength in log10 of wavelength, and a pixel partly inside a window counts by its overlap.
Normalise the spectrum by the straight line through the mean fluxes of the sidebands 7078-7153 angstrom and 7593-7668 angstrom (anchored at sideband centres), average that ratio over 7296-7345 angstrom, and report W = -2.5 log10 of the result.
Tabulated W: -0.18 mag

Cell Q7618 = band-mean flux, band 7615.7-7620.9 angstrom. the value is 12.5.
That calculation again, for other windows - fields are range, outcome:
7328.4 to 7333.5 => 11.9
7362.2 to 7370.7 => 11.7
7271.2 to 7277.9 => 10.1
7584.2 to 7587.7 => 12.5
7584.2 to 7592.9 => 12.3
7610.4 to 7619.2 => 12.7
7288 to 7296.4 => 10.7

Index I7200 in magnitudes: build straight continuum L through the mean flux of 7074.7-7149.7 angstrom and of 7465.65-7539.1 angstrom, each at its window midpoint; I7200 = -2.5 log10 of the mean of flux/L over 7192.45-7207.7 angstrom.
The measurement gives 0.11 mag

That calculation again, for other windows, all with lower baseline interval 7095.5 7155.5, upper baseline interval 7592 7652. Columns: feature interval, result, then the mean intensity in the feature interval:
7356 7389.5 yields -0.20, 12.1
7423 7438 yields -0.19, 12.6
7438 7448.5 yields -0.15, 12.3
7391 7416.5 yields -0.19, 12.3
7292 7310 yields -0.17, 11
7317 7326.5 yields -0.22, 11.8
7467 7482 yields -0.15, 12.6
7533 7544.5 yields -0.16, 13.3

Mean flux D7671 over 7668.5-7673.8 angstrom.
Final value 10.7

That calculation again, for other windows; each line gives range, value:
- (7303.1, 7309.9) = 11.3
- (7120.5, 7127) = 8.69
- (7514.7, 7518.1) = 12.4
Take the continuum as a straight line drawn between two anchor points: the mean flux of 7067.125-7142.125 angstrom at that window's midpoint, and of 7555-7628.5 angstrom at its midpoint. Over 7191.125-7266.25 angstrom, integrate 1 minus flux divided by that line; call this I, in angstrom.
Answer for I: 0.8 angstrom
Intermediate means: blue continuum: 8.42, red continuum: 12.7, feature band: 9.41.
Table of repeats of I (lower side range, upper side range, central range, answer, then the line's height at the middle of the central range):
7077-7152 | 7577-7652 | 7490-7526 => -4.15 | 11.5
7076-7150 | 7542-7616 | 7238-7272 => -2.13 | 9.58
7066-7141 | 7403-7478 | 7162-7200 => 3.43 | 9.39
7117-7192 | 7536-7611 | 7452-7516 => -4.20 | 11.8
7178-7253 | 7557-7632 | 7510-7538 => -2.27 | 12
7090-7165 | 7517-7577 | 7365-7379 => -1.57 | 11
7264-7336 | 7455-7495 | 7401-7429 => -0.58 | 12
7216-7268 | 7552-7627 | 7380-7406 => -2.66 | 11.1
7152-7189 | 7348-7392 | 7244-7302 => -1.32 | 10.2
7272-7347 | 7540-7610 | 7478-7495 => -0.62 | 12.3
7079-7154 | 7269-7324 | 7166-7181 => 0.78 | 8.97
